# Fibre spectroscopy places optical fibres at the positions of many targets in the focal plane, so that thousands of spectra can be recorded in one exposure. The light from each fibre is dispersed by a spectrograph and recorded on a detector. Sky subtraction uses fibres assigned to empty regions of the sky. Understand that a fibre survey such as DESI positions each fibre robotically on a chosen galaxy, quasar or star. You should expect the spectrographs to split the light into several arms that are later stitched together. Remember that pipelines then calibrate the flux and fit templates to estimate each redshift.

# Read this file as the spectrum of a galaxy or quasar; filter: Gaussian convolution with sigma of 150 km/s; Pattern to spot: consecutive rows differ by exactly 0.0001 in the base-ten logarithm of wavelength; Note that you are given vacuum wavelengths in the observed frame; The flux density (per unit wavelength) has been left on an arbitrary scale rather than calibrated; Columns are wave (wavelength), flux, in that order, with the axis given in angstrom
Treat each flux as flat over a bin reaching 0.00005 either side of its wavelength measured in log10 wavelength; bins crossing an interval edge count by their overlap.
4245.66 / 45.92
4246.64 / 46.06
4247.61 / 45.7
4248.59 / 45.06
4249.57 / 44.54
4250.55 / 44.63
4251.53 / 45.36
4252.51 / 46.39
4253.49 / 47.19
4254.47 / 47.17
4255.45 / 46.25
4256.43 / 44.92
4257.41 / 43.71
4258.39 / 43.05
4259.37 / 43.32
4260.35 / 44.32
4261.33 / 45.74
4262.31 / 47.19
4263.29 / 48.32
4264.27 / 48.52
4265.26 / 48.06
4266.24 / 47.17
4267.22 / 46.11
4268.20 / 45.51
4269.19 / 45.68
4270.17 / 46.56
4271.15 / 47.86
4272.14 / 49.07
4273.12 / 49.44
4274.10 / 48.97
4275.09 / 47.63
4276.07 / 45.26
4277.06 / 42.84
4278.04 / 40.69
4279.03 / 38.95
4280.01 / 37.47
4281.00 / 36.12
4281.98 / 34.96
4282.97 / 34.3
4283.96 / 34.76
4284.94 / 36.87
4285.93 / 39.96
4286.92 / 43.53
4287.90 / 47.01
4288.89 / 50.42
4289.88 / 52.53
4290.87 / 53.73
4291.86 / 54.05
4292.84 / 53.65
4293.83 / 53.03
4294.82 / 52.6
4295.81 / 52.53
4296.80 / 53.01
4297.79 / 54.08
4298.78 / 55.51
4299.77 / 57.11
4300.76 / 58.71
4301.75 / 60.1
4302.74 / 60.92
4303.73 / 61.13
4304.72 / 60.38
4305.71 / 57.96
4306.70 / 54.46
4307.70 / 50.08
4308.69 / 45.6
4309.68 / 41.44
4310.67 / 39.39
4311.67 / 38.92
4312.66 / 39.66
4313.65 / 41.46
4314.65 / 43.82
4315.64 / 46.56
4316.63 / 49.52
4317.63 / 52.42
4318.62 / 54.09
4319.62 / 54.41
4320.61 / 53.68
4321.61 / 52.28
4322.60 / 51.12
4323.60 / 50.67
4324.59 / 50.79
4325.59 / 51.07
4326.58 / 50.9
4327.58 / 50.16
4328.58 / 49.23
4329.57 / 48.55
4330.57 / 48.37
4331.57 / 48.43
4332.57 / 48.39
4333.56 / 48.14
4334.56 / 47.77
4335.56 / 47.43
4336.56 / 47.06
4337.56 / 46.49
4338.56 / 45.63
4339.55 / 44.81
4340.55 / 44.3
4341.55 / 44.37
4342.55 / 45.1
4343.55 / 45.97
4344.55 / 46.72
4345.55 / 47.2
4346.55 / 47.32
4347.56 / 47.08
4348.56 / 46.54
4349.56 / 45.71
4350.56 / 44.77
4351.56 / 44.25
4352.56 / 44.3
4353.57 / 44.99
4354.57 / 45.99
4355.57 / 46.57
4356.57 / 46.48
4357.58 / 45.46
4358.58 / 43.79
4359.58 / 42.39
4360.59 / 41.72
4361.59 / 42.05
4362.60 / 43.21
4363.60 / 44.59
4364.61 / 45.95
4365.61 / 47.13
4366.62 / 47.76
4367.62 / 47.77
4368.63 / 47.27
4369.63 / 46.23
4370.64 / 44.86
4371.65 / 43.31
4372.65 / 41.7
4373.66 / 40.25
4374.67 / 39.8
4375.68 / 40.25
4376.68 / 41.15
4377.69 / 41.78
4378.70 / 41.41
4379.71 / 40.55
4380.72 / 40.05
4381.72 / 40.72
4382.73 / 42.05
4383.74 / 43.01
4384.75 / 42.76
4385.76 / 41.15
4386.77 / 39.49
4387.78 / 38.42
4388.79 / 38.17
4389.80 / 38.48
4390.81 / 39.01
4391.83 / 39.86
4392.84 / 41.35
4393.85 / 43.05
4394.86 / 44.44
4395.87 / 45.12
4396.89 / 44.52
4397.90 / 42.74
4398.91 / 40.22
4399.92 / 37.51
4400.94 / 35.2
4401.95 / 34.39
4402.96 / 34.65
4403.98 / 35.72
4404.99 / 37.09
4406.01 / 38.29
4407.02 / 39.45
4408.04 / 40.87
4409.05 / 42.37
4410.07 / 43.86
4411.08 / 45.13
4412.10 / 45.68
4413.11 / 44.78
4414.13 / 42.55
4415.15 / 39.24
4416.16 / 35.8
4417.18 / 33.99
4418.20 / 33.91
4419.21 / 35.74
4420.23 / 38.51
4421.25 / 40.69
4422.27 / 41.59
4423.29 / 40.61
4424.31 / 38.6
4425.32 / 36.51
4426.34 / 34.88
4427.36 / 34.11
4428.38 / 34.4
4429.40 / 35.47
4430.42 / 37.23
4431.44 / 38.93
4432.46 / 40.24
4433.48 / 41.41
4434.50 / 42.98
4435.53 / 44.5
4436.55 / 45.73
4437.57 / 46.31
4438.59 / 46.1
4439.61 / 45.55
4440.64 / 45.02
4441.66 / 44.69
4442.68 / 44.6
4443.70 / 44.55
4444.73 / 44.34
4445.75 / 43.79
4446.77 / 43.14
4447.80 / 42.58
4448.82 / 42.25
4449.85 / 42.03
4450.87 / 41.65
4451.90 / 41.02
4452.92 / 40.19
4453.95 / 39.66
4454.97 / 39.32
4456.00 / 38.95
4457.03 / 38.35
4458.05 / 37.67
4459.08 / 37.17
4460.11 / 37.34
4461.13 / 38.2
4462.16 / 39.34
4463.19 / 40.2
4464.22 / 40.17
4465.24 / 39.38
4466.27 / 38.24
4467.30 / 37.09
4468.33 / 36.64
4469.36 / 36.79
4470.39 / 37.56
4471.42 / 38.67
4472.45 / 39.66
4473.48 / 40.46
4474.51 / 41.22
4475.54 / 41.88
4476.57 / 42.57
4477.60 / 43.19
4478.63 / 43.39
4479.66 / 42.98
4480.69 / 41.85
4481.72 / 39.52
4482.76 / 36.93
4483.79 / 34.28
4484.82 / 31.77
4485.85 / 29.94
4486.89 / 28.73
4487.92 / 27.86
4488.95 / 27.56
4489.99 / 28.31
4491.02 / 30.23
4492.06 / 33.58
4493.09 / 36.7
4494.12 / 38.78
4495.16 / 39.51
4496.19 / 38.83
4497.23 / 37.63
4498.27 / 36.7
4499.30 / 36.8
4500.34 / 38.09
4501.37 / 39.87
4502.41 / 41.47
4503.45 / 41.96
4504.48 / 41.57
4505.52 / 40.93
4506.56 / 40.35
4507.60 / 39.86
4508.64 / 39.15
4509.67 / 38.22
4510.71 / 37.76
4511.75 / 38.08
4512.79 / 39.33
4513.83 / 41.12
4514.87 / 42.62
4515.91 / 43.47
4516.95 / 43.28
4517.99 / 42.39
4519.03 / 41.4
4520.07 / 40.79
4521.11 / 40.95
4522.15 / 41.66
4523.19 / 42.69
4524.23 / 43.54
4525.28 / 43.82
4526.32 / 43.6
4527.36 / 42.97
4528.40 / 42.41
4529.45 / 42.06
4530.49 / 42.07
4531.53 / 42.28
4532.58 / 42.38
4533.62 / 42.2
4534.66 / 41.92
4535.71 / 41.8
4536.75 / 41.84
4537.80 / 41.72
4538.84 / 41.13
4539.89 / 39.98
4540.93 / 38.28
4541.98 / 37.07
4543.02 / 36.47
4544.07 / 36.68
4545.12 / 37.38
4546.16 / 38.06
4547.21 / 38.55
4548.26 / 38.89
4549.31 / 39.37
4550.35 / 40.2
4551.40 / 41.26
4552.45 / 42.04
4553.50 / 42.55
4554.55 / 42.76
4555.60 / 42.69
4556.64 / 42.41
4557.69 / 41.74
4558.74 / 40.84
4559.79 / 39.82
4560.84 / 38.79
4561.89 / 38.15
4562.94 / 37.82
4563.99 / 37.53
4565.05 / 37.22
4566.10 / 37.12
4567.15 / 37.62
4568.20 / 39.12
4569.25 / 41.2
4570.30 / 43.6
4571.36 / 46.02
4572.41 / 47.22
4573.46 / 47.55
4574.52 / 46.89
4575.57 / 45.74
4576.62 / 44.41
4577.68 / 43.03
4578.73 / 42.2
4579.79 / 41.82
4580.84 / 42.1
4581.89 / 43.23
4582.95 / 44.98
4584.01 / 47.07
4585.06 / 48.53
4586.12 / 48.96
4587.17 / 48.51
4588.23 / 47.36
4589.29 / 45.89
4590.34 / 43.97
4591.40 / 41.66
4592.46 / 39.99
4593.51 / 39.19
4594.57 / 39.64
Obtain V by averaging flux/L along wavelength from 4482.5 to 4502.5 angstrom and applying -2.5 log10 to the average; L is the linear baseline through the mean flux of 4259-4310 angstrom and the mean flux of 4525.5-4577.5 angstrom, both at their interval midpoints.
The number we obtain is 0.23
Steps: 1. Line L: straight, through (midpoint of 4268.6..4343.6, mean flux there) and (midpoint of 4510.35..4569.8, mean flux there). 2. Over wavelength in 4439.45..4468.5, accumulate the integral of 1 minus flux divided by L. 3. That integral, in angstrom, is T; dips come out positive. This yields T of 1.75 angstrom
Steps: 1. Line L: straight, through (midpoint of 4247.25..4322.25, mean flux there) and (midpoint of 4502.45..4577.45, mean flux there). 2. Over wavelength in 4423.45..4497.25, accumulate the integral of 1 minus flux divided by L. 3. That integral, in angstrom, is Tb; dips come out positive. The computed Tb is 7.0 angstrom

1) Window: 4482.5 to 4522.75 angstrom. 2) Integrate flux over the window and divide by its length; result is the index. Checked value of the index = 37.7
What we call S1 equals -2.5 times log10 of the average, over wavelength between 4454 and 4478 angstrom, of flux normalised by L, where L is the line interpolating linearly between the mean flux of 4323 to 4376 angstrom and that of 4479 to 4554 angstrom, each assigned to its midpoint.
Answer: 0.06 mag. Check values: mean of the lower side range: 46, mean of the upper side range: 39.2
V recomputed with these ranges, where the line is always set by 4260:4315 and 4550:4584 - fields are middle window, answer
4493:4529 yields 0.06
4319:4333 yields -0.08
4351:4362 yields 0.04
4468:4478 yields 0.10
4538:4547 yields 0.11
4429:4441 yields 0.05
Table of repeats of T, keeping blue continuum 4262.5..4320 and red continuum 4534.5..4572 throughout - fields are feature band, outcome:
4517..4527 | -0.35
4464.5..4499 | 4.29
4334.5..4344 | 0.15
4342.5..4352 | 0.03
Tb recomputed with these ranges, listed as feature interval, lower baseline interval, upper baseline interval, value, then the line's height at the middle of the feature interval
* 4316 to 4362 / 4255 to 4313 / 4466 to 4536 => -2.1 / 45.4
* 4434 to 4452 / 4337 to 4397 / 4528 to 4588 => -0.5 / 42.8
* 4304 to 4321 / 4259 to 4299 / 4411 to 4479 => -1.3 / 45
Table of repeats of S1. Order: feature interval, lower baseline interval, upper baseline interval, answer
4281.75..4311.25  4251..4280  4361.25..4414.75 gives -0.126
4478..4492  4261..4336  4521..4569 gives 0.235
